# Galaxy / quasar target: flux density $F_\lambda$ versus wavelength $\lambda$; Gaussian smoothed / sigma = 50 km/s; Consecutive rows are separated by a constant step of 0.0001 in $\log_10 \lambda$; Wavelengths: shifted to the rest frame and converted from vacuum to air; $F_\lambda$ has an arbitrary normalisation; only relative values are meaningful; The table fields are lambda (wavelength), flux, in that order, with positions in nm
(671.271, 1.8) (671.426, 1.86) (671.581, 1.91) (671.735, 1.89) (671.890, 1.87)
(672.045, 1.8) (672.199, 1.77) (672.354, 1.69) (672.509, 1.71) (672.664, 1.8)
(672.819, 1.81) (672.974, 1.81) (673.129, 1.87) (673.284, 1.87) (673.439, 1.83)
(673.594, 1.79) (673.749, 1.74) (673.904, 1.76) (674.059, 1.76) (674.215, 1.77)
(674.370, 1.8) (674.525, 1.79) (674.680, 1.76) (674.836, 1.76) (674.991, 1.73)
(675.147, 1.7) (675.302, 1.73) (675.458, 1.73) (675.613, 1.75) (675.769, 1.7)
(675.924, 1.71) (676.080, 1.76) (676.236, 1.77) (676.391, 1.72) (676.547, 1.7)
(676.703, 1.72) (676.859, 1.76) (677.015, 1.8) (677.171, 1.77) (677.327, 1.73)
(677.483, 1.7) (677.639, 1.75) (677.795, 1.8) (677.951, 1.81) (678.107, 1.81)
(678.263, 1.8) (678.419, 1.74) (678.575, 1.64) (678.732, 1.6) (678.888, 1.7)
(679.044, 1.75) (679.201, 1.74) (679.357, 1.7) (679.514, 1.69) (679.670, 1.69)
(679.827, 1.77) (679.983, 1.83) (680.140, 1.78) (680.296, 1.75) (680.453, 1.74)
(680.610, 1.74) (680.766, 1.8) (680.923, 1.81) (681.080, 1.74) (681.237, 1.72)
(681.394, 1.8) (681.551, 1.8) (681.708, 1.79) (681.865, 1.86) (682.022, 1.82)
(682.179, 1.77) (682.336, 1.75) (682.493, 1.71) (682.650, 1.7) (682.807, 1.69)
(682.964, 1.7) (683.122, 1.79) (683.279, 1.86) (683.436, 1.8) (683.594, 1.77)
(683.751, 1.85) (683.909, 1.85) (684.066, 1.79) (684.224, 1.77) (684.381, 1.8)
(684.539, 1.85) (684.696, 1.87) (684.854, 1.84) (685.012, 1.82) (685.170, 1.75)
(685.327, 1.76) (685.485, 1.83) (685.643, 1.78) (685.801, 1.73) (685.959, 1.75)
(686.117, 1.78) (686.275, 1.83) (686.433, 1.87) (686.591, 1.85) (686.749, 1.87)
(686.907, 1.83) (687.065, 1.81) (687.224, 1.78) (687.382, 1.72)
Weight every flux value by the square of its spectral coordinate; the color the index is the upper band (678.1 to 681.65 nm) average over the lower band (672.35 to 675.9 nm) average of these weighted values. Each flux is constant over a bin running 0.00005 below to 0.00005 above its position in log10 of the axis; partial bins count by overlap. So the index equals 1.0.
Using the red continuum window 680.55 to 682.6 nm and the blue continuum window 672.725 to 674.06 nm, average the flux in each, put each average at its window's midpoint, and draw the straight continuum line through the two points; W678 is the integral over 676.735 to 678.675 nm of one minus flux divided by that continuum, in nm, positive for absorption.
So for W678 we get 0.04 nm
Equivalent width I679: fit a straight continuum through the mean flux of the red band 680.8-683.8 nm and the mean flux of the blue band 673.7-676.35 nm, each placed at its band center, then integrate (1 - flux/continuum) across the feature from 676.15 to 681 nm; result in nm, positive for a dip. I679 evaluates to 0.04 nm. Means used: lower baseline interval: 1.75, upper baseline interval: 1.77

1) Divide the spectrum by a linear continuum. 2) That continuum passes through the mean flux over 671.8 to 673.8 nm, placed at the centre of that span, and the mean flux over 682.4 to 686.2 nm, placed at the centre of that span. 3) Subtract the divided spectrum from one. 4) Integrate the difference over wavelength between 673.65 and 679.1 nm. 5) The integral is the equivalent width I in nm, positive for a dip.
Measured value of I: 0.15 nm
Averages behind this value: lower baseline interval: 1.8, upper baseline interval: 1.79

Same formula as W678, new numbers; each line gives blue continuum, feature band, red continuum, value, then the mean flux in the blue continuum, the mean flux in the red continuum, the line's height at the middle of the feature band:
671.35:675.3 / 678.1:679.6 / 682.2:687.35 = 0.07 nm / 1.79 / 1.79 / 1.79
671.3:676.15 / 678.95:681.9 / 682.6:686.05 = 0.04 nm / 1.78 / 1.79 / 1.79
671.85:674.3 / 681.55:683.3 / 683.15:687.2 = 0.04 nm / 1.79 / 1.81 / 1.81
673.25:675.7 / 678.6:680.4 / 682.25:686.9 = 0.06 nm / 1.76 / 1.79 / 1.78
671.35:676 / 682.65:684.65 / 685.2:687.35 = 0.01 nm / 1.78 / 1.8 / 1.8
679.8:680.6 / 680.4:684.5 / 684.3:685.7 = 0.03 nm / 1.77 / 1.81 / 1.79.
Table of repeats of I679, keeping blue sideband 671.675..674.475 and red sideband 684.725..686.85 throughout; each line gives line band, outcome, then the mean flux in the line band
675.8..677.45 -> 0.05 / 1.74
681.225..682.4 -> 0.01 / 1.79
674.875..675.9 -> 0.04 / 1.72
